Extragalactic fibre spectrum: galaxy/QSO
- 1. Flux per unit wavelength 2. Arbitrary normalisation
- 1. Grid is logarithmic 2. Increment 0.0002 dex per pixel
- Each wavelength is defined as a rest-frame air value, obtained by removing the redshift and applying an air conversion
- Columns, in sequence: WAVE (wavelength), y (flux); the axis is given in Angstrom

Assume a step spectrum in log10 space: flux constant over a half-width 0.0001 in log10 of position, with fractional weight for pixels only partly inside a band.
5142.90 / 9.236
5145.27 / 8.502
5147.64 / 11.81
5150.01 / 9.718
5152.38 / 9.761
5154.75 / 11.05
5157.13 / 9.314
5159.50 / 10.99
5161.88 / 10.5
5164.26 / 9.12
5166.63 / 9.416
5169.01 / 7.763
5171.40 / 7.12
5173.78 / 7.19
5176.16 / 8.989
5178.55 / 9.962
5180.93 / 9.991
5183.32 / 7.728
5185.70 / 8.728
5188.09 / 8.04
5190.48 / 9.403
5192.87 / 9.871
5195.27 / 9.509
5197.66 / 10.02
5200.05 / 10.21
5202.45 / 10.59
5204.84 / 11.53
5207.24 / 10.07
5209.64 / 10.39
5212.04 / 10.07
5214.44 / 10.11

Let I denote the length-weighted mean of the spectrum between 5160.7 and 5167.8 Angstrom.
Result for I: 9.69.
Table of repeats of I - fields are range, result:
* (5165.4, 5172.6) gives 8.11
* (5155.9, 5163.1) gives 10.3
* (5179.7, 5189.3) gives 8.64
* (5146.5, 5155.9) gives 10.6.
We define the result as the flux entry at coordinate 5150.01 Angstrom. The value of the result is 9.718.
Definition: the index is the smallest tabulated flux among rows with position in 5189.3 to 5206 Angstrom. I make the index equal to 9.403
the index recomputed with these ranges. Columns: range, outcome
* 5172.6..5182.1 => 7.19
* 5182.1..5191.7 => 7.728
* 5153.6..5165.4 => 9.12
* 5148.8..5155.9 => 9.718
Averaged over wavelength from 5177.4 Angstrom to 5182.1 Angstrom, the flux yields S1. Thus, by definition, 9.99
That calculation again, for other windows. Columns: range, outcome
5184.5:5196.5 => 9.11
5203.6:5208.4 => 10.8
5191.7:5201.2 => 9.9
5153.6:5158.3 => 10.2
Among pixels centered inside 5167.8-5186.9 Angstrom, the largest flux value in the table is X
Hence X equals 9.991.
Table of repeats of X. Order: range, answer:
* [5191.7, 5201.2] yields 10.21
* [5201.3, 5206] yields 11.53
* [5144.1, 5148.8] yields 11.81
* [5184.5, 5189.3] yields 8.728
